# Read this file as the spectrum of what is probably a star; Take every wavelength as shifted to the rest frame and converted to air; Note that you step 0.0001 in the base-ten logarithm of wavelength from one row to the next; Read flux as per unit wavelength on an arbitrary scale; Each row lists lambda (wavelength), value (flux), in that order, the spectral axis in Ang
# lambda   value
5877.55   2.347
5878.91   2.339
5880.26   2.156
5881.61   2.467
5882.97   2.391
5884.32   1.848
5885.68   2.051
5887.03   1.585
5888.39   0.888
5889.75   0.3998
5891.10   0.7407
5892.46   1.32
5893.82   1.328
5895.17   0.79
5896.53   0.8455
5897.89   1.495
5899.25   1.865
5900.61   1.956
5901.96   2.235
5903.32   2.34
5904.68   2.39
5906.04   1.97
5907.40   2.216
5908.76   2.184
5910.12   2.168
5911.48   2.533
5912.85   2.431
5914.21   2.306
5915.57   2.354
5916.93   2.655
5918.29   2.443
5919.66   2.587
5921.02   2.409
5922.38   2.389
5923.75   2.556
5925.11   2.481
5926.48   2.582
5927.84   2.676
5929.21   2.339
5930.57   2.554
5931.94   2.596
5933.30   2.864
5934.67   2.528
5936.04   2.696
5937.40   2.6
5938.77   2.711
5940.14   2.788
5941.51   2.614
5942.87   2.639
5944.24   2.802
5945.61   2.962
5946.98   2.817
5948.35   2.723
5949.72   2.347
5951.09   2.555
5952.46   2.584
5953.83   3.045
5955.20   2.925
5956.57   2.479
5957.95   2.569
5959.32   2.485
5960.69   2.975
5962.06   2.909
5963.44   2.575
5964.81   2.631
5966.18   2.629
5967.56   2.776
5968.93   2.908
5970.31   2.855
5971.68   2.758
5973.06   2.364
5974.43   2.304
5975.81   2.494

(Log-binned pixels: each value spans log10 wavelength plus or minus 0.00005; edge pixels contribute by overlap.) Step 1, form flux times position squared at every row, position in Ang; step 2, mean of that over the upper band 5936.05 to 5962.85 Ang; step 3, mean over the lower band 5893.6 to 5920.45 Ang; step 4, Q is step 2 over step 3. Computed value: 1.3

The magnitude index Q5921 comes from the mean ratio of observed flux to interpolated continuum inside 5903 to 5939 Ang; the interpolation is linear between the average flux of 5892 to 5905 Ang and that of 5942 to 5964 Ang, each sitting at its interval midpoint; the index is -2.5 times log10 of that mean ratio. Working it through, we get -0.186 mag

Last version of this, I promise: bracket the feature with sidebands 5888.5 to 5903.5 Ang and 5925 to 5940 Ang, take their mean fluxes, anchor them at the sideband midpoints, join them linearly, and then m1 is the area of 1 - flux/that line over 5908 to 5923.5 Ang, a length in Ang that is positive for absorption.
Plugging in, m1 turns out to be -2.9 Ang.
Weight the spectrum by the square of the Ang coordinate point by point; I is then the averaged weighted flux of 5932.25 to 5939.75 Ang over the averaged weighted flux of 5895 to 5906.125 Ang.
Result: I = 1.51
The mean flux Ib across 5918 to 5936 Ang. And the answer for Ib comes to 2.55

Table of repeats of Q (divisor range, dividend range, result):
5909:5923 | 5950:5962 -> 1.13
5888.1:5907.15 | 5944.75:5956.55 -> 1.85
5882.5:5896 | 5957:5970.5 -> 2.13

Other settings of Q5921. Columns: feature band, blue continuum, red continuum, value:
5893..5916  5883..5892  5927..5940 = -0.070 mag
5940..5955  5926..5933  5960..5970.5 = -0.019 mag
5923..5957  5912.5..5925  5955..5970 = -0.032 mag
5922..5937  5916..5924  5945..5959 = -0.007 mag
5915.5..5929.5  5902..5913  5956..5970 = -0.055 mag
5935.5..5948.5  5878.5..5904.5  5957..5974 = -0.161 mag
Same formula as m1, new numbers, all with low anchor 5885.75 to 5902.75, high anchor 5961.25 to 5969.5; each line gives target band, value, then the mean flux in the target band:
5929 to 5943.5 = -3.2 Ang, 2.64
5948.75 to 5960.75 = -0.6 Ang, 2.65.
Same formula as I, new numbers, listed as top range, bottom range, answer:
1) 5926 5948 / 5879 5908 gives 1.60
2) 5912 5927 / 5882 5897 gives 1.89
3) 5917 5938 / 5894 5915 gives 1.31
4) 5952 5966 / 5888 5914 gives 1.62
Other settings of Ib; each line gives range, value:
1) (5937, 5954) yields 2.7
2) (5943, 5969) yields 2.71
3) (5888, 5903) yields 1.29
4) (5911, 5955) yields 2.6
